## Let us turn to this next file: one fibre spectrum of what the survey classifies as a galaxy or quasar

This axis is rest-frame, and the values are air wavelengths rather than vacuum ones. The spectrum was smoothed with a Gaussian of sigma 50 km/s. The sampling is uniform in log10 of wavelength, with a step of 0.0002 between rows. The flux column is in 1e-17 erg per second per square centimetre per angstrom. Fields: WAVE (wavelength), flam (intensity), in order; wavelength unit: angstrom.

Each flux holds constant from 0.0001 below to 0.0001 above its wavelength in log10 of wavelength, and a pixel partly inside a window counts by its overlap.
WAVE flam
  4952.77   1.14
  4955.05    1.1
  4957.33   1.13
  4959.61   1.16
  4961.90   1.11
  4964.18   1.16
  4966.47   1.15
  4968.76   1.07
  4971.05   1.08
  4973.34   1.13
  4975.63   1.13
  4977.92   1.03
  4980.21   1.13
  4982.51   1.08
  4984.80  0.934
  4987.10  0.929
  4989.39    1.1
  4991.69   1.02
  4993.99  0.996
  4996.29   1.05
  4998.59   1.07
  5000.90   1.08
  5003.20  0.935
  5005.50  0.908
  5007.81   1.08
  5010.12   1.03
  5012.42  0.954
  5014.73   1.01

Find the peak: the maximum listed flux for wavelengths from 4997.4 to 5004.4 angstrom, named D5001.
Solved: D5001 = 1.08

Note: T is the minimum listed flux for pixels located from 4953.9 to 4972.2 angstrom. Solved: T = 1.07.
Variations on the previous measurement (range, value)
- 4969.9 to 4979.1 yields 1.03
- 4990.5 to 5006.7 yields 0.908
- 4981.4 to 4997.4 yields 0.929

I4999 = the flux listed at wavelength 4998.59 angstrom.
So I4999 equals 1.07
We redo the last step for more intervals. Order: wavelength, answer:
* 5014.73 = 1.01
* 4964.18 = 1.16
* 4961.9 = 1.11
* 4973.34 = 1.13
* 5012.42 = 0.954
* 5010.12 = 1.03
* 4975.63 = 1.13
